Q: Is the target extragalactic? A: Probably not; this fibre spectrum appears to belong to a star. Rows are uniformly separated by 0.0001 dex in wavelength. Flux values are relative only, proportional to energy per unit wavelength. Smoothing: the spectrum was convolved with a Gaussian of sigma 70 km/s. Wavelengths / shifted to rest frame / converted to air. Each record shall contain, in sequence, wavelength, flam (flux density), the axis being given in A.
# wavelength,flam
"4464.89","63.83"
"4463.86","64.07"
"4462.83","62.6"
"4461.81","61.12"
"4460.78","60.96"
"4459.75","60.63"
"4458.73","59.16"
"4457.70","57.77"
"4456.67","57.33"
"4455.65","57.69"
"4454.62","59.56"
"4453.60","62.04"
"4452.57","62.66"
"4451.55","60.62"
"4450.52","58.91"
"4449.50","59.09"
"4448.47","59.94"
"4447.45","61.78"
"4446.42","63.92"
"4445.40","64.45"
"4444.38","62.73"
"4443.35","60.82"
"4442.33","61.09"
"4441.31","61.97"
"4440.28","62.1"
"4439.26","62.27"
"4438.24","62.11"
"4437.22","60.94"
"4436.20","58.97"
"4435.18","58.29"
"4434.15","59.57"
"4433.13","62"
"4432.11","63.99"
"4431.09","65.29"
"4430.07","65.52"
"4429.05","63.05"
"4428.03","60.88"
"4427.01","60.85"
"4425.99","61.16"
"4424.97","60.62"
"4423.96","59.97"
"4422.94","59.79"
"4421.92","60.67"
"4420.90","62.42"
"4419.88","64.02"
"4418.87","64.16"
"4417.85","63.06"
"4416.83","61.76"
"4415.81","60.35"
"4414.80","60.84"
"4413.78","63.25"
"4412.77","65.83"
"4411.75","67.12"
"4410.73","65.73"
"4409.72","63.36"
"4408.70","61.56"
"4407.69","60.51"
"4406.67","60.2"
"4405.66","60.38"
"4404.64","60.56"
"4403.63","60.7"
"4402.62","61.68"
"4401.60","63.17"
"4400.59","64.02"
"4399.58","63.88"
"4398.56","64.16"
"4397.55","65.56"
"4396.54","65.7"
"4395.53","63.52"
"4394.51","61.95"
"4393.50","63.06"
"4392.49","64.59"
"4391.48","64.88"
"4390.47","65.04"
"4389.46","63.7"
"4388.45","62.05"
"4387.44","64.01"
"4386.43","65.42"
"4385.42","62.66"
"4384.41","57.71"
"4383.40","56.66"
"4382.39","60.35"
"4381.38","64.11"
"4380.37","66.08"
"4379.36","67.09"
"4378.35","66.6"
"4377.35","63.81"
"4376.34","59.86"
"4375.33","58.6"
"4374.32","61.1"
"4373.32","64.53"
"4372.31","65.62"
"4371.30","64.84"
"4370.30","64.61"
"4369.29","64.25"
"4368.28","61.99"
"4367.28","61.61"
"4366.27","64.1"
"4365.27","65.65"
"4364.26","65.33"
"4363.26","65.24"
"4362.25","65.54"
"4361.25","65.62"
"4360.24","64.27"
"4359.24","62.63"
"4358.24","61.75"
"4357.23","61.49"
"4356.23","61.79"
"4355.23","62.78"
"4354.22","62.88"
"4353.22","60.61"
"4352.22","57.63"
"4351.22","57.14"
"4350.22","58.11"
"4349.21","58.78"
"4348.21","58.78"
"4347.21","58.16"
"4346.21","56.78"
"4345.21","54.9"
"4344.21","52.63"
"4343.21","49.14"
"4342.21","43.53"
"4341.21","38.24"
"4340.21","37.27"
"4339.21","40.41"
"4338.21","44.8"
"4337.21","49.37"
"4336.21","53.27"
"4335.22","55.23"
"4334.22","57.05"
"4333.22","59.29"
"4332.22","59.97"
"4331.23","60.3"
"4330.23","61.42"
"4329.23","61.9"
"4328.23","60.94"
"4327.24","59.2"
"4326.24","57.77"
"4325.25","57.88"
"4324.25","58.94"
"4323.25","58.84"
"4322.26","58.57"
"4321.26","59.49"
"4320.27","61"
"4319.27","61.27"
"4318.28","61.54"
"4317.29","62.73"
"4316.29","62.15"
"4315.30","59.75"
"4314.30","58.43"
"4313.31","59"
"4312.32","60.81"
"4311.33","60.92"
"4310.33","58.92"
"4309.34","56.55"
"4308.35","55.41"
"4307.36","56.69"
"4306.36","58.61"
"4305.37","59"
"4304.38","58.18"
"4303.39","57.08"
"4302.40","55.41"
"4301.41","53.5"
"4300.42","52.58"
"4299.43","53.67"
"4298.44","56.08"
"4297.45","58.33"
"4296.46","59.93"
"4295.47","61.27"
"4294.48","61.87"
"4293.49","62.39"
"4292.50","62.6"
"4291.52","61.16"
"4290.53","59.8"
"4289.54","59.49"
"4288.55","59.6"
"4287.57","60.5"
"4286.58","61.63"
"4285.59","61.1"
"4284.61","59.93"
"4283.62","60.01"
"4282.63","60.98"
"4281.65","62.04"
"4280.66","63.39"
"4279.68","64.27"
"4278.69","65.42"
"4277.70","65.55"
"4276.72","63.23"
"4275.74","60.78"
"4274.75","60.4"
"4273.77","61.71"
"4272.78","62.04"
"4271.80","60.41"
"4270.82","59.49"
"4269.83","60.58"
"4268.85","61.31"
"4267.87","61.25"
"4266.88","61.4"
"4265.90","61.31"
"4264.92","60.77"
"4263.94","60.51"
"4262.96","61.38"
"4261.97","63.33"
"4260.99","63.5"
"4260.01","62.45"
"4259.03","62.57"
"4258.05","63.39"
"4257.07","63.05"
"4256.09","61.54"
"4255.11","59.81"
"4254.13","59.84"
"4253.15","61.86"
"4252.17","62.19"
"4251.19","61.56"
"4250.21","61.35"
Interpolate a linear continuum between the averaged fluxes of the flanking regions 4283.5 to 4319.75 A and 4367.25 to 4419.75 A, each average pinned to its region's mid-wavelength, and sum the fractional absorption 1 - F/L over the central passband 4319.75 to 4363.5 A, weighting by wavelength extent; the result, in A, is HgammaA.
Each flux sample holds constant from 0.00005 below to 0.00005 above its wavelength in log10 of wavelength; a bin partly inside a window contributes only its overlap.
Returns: 2.7 A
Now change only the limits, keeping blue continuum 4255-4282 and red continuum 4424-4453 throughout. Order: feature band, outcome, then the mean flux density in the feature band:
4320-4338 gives 1.1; 58.1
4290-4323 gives 1.6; 58.9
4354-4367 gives -0.4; 63.7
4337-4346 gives 2.3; 45.8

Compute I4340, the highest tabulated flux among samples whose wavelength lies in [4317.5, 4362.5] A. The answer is 65.62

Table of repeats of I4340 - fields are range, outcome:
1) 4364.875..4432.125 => 67.12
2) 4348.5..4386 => 67.09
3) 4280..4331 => 63.39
